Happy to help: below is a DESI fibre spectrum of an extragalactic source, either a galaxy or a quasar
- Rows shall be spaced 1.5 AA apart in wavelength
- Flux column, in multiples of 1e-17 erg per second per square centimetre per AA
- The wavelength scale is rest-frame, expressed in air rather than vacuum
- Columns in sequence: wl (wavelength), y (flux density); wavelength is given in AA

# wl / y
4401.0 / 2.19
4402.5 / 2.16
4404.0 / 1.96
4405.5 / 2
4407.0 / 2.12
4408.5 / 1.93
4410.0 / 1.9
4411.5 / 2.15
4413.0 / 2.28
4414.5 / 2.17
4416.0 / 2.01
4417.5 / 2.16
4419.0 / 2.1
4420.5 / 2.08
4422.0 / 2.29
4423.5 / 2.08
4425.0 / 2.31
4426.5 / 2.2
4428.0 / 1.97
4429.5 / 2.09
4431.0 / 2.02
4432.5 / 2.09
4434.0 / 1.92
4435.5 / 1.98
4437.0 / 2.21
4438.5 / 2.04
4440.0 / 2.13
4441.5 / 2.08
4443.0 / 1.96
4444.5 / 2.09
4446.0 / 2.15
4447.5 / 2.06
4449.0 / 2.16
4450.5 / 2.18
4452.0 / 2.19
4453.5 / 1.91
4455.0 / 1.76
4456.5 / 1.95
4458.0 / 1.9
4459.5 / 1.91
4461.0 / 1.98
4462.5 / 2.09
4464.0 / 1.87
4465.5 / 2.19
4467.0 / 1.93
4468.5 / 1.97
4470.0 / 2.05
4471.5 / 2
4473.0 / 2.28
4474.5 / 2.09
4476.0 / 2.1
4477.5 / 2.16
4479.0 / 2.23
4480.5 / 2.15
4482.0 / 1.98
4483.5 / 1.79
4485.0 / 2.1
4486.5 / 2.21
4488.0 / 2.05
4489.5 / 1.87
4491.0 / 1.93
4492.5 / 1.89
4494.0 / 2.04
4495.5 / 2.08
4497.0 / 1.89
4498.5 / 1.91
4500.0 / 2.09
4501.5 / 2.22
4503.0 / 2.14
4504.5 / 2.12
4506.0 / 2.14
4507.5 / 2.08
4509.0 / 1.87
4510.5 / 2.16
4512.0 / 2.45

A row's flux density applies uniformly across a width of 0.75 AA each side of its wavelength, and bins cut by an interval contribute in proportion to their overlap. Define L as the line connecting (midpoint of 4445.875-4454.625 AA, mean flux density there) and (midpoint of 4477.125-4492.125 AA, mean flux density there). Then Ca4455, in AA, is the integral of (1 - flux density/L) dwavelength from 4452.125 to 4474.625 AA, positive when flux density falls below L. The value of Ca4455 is 0.83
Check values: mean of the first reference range 2.09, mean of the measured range 1.99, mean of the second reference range 2.04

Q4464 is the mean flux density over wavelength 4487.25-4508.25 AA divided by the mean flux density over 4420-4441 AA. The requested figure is 0.97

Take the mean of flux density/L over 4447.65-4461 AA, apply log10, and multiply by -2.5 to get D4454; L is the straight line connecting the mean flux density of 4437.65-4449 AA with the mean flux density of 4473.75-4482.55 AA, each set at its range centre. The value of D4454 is 0.05 mag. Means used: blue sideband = 2.08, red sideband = 2.12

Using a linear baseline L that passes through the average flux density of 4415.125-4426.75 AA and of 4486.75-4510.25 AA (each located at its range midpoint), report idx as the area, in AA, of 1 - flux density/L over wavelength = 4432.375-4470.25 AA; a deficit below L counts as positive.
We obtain 1.4 AA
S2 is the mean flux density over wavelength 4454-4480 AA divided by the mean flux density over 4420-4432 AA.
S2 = 1.0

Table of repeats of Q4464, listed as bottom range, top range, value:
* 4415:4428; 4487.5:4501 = 0.92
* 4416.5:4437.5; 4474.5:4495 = 0.97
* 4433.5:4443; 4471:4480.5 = 1.04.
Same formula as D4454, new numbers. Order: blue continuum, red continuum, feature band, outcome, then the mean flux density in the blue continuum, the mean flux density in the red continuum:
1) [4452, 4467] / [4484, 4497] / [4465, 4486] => -0.046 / 1.96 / 2.01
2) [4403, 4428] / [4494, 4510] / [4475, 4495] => 0.013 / 2.11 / 2.06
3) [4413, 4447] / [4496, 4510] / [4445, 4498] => 0.023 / 2.1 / 2.05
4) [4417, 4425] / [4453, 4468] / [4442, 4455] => -0.030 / 2.16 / 1.95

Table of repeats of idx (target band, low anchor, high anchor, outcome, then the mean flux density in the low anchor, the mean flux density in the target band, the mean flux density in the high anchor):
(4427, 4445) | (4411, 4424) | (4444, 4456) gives 0.41 AA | 2.15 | 2.05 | 2.06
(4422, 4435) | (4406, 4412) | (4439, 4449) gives -0.26 AA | 2.02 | 2.09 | 2.08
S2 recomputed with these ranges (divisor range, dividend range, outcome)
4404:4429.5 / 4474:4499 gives 0.96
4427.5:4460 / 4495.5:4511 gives 1.01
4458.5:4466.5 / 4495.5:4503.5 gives 1.02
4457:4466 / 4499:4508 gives 1.07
